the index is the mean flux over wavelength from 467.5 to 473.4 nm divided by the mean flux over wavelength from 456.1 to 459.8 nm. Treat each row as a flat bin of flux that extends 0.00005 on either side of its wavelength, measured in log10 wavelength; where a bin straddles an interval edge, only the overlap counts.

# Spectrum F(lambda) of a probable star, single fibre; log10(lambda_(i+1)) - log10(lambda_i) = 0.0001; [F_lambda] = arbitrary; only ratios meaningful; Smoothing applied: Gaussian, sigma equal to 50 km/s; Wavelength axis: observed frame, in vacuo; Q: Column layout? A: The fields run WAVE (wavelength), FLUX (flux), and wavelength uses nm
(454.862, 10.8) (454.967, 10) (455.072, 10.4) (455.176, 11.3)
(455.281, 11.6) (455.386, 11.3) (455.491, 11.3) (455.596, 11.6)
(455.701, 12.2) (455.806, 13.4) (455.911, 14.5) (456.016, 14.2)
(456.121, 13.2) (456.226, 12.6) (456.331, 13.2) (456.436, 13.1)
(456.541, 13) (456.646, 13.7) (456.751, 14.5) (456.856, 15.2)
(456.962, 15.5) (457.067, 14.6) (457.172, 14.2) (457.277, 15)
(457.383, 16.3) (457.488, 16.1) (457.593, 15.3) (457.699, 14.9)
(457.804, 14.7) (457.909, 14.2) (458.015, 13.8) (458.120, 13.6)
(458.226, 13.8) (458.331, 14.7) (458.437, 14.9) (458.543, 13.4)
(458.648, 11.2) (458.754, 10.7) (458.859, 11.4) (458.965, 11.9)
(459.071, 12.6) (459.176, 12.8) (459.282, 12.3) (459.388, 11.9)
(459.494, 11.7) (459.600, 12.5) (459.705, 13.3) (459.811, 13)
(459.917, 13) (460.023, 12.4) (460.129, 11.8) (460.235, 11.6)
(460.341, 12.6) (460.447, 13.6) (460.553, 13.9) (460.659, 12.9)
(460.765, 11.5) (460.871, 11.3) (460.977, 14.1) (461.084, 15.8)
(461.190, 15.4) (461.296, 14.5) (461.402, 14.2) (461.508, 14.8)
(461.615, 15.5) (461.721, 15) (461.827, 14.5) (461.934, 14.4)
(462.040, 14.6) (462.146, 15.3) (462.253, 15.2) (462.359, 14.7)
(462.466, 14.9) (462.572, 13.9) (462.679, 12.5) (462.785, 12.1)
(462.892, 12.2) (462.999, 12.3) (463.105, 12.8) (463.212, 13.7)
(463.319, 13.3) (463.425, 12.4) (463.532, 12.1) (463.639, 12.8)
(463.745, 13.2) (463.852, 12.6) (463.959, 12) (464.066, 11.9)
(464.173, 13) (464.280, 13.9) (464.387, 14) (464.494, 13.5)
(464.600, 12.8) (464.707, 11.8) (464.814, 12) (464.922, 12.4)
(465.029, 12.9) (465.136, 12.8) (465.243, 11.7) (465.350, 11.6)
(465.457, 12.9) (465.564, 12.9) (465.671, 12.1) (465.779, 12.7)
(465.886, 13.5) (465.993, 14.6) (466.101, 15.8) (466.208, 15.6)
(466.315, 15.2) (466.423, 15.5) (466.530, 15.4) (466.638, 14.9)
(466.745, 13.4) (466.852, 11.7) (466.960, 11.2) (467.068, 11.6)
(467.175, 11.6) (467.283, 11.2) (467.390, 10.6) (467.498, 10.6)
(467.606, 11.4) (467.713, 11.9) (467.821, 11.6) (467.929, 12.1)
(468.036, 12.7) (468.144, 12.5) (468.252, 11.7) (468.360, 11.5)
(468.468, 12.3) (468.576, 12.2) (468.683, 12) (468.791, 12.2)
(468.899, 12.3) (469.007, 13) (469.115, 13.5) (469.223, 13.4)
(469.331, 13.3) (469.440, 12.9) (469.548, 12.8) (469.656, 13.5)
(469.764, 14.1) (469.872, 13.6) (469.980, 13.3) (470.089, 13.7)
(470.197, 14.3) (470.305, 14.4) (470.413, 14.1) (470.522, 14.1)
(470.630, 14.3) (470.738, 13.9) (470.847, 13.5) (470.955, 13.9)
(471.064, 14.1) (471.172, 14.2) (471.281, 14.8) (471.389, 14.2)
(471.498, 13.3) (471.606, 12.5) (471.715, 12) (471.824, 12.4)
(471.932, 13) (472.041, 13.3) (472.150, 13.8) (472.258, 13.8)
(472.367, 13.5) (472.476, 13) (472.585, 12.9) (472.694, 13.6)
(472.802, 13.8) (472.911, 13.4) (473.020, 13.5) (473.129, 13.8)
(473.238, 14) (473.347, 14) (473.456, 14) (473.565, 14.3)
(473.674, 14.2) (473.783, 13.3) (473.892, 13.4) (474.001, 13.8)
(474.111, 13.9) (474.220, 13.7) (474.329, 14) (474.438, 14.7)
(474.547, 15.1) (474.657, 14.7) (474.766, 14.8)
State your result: 1.0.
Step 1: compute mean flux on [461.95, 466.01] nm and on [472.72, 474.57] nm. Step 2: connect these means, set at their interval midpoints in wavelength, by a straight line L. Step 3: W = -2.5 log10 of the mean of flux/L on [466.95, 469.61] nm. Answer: 0.11 mag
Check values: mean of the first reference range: 13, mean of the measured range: 12.1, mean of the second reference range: 13.9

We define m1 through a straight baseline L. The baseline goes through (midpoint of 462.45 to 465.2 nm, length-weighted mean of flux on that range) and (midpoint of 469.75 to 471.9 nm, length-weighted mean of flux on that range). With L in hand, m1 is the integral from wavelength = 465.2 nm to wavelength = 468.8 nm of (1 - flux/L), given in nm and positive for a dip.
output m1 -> 0.15 nm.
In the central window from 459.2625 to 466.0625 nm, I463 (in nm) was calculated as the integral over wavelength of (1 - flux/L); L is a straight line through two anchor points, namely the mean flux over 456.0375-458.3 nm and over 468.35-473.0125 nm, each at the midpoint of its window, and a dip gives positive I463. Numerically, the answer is 0.36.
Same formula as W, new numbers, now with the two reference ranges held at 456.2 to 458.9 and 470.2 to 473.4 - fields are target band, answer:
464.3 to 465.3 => 0.092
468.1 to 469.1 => 0.124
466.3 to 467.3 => 0.050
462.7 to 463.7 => 0.100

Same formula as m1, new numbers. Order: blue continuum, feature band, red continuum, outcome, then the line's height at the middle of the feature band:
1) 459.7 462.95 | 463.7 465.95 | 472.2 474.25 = 0.17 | 13.7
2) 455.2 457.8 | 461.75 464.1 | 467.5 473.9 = 0.03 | 13.5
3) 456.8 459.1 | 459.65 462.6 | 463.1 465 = -0.11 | 13.4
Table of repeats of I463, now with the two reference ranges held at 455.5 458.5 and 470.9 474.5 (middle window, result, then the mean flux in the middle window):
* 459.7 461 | 0.13 nm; 12.6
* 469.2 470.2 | 0.02 nm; 13.4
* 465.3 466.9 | 0.00 nm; 13.9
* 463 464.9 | 0.15 nm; 12.8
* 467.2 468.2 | 0.16 nm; 11.6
